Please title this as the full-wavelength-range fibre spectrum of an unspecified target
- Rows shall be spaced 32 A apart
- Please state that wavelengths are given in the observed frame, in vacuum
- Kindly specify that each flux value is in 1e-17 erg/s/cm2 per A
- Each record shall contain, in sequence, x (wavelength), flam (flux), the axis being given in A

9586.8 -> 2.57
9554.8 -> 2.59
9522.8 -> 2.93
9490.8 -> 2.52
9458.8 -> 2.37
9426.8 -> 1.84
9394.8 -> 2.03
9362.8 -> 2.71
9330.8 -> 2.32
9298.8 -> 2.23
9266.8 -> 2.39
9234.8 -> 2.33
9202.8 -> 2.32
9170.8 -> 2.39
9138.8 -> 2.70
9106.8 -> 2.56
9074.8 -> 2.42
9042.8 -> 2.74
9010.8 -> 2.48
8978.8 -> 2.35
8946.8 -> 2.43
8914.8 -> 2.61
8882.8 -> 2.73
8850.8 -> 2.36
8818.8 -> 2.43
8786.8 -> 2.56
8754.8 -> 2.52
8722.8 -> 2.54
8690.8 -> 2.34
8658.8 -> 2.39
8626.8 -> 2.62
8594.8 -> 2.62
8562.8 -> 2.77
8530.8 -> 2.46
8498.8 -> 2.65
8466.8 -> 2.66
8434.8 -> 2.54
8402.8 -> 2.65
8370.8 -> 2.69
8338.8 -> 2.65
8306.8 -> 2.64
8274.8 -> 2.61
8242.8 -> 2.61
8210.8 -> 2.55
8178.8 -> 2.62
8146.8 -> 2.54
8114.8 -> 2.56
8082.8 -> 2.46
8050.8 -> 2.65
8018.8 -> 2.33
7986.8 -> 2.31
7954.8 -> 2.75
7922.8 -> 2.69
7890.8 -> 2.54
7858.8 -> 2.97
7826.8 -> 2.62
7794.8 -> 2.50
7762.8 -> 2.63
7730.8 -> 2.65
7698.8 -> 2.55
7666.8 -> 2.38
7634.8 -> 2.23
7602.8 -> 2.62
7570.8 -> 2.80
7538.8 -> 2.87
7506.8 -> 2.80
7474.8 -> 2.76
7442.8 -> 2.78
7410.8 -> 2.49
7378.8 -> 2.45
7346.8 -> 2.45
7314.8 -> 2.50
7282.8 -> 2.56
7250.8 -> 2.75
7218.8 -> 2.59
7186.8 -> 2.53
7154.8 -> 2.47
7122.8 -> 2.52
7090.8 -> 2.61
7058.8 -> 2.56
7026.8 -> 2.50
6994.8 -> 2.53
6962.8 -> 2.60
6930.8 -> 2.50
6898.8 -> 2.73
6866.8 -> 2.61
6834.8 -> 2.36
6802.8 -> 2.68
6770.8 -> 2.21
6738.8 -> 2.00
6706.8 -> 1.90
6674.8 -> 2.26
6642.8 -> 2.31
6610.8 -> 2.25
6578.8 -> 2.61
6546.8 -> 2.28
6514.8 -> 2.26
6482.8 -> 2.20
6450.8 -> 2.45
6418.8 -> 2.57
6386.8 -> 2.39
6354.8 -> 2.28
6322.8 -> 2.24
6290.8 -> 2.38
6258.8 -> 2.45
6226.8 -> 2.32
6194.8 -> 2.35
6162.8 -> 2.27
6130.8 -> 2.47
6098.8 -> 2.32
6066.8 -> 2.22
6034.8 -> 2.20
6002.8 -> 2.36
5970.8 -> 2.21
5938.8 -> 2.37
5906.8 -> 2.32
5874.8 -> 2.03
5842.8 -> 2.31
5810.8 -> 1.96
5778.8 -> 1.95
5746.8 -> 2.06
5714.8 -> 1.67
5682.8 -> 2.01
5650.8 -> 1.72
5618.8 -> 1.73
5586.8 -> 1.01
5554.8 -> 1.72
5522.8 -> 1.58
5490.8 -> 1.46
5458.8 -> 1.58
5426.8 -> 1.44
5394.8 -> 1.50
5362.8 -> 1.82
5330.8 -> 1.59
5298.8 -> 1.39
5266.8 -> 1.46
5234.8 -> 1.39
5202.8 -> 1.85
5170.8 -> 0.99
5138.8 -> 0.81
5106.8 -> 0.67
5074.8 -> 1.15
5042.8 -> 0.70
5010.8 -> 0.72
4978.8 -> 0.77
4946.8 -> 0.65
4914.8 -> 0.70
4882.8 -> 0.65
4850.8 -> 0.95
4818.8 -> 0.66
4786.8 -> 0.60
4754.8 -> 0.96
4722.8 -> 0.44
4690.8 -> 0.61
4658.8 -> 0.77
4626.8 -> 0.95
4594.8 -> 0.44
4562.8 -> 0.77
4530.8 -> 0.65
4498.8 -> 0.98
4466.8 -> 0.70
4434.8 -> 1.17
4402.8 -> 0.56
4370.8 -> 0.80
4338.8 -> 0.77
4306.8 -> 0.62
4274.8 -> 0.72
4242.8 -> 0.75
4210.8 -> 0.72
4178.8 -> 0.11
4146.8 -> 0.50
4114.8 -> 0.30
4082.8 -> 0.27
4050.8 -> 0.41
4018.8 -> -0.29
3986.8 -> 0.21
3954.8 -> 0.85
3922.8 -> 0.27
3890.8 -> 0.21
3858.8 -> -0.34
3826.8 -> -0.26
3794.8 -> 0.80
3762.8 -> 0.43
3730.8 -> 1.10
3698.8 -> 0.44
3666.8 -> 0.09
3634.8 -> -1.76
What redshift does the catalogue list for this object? 0.299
